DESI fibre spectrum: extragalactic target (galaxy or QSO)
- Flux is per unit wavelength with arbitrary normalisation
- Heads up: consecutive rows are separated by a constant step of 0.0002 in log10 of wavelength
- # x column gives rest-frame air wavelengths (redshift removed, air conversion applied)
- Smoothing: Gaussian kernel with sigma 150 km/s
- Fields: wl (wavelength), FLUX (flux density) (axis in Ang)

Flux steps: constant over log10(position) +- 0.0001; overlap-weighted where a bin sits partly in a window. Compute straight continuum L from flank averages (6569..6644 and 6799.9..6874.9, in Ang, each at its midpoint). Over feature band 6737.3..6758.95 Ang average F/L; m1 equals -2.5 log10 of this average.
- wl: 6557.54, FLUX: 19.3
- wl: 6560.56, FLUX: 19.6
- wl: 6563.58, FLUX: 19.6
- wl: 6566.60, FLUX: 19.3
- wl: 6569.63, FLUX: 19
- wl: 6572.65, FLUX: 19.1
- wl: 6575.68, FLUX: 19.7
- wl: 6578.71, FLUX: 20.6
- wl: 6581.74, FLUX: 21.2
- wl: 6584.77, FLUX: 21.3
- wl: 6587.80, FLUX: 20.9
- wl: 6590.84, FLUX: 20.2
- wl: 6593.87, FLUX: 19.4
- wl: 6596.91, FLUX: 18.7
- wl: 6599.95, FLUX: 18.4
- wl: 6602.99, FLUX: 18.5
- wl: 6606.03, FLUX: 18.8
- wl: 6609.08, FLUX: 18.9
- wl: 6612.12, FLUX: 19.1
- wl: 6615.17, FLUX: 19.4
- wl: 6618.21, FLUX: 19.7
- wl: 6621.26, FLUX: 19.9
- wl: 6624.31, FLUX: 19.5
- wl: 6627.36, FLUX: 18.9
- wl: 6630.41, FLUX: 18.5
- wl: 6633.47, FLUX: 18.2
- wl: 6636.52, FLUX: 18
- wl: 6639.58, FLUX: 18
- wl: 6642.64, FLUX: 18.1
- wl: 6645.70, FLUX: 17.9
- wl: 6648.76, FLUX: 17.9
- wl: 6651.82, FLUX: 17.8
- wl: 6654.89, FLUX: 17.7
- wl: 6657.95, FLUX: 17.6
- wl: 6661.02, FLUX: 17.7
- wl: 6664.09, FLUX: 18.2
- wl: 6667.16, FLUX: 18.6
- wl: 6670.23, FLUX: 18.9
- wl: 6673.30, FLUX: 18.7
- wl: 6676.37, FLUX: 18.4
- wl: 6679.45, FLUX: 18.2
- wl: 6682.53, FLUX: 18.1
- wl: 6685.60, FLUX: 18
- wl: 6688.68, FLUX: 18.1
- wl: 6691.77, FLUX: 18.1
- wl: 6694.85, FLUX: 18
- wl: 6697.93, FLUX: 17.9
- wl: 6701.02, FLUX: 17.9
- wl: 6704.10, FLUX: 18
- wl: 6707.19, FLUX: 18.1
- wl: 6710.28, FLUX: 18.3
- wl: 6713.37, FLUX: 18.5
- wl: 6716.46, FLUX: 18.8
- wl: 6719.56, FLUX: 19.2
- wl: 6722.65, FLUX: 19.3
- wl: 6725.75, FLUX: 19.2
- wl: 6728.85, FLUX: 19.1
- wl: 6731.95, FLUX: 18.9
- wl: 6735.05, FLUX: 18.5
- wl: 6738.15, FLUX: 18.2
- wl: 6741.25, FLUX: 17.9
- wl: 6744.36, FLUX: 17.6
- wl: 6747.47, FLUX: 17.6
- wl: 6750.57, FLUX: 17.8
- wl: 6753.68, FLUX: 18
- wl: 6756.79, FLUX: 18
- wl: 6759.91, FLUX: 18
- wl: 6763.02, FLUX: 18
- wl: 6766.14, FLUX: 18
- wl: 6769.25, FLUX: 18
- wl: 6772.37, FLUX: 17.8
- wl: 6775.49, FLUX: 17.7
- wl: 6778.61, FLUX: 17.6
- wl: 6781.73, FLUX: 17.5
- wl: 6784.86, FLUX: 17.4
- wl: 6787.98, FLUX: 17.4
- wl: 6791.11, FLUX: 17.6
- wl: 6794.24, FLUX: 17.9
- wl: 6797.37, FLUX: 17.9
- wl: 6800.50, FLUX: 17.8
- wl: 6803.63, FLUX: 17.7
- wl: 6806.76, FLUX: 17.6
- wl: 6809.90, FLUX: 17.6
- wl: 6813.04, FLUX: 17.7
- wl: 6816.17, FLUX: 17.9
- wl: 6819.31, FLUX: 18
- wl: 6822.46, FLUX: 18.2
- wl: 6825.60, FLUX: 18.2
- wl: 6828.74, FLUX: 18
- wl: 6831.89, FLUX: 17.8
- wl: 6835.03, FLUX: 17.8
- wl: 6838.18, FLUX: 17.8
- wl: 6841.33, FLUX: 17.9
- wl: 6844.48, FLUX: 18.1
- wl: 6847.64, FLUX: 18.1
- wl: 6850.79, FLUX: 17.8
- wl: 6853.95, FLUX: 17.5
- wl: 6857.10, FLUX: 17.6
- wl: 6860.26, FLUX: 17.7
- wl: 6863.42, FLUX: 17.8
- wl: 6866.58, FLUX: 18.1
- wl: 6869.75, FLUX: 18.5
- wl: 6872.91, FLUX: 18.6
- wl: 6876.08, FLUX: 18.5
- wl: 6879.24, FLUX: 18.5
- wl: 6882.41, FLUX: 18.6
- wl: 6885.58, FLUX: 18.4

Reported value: 0.035 mag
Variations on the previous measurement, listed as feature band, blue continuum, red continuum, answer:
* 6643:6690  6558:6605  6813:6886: 0.06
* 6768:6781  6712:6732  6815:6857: 0.05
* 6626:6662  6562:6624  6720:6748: 0.07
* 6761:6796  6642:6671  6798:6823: 0.01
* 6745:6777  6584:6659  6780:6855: 0.01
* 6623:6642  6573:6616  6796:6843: 0.05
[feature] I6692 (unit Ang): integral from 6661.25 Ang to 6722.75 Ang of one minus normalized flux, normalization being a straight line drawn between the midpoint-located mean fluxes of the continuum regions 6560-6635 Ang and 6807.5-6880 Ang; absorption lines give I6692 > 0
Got 1.8 Ang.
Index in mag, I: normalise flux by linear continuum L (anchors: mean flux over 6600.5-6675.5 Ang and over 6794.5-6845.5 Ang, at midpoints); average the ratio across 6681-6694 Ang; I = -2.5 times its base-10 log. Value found 0.016 mag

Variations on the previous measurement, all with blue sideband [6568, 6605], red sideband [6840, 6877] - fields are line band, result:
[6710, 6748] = 0.01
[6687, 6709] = 0.06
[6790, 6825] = 0.03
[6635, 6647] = 0.08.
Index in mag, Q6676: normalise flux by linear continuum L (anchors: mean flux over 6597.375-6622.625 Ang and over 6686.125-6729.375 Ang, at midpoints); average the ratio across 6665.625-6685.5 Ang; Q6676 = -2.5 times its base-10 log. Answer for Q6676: 0.011 mag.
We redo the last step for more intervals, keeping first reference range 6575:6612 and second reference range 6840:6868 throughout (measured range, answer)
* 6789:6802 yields 0.03 mag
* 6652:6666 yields 0.08 mag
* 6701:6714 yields 0.04 mag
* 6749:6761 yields 0.04 mag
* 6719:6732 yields -0.02 mag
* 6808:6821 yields 0.02 mag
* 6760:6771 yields 0.03 mag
